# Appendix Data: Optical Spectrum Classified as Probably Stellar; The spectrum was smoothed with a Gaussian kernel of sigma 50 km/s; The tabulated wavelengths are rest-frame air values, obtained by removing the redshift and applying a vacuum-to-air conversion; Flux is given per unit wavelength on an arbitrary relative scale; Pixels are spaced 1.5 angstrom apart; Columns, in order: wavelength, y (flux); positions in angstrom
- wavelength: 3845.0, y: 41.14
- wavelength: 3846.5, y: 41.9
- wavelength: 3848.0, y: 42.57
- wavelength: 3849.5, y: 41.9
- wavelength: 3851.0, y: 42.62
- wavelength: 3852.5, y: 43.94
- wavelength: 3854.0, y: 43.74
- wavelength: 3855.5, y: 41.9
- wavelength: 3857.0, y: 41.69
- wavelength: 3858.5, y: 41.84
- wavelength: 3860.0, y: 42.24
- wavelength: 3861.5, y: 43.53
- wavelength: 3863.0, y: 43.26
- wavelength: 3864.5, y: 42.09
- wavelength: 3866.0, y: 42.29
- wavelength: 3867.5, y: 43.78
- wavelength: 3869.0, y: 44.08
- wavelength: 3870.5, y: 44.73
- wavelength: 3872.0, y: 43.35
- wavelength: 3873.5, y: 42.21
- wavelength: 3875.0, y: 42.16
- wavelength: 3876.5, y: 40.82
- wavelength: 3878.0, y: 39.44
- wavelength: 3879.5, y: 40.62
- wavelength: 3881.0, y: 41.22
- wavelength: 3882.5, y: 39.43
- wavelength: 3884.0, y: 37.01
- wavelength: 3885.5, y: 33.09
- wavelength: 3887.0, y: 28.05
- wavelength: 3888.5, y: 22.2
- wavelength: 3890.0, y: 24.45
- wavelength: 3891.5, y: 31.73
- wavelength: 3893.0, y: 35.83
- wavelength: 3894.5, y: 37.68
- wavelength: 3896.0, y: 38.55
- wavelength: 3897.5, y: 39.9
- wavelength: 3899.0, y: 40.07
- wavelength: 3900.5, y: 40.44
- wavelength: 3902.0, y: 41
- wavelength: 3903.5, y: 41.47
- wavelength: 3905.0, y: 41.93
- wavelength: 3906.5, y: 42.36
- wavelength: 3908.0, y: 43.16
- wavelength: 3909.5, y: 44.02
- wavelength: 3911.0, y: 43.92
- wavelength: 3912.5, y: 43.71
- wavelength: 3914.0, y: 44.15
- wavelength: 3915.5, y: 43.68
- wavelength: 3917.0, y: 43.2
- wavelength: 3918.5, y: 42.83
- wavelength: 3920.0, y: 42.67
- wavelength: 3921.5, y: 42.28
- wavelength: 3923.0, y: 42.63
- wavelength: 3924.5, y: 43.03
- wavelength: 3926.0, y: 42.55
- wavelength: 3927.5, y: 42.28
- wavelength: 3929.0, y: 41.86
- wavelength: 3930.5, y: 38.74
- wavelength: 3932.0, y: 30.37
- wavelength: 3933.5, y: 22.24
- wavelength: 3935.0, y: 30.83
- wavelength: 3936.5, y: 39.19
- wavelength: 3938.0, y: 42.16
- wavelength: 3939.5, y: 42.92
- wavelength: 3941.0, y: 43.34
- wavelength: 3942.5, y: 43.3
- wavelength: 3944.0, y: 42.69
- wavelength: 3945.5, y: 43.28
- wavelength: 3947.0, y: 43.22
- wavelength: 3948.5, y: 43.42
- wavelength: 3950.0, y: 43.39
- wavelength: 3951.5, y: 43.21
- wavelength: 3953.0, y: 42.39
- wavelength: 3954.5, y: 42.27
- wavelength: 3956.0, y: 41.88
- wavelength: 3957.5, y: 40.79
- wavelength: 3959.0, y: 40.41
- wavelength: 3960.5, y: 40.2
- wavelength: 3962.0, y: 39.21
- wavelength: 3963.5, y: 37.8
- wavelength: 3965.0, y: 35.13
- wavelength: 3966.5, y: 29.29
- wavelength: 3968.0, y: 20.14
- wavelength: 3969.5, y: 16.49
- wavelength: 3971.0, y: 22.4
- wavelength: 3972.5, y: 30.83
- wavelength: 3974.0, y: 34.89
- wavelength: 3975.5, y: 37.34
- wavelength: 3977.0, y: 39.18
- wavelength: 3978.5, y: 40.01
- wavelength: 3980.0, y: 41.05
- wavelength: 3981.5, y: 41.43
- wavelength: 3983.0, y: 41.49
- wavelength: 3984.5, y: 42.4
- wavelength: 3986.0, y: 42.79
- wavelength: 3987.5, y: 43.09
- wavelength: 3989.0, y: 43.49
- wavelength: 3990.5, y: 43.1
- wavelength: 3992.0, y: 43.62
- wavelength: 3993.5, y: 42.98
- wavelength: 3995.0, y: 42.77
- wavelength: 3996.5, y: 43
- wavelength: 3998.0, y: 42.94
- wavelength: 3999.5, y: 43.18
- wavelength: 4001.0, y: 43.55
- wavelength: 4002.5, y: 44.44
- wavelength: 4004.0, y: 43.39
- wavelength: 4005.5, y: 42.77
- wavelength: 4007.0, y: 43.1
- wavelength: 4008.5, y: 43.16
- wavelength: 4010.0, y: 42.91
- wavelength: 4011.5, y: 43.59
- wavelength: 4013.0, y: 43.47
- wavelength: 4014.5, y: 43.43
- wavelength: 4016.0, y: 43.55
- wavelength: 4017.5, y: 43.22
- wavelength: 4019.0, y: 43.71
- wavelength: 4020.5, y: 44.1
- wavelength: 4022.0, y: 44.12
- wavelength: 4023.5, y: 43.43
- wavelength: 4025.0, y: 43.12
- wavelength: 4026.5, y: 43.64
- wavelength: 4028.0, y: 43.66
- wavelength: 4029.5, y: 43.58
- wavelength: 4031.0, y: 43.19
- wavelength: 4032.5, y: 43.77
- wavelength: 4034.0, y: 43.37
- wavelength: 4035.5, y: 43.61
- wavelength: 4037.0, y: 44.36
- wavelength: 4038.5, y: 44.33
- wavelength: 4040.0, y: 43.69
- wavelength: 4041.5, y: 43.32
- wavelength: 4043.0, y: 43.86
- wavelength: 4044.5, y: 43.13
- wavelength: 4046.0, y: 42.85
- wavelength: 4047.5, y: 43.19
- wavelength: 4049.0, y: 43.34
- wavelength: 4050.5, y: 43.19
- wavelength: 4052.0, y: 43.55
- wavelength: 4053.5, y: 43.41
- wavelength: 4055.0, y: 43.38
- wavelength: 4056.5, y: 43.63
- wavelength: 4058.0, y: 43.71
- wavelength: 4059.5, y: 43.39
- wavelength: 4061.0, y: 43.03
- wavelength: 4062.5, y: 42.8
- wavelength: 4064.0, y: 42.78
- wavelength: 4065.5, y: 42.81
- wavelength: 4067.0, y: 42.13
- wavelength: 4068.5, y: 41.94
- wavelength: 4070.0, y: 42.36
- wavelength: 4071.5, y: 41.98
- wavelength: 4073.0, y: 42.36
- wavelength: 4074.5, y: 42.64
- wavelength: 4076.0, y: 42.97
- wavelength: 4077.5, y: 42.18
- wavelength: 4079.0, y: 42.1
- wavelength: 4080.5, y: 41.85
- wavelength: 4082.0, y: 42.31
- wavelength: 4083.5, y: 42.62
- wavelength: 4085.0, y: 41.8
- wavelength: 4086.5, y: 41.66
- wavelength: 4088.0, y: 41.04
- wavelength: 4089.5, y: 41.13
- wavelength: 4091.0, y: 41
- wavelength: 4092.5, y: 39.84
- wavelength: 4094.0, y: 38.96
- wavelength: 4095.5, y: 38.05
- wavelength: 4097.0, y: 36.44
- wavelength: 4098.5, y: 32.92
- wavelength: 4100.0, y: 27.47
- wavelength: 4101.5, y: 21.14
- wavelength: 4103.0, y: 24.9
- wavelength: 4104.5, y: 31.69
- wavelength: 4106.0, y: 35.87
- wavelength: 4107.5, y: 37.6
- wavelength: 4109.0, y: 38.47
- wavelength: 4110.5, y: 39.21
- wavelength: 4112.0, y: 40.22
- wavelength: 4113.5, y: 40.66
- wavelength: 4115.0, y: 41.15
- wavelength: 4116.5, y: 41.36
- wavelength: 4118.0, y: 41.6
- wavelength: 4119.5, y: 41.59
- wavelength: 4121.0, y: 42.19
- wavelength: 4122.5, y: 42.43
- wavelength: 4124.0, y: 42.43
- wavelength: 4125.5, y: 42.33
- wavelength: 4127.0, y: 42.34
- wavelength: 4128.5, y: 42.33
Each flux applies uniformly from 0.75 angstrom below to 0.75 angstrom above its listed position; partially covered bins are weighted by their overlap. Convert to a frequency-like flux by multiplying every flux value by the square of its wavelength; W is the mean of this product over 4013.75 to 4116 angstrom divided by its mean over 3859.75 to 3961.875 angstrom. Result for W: 1.10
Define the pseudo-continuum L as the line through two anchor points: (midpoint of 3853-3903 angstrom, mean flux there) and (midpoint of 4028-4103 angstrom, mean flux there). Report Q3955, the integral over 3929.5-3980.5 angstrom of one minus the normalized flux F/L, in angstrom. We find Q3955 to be 3.7 angstrom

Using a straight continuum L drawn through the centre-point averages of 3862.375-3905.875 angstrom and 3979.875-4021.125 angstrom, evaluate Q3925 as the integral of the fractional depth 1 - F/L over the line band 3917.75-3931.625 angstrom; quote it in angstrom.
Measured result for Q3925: -0.53 angstrom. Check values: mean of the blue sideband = 38.7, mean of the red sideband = 43.1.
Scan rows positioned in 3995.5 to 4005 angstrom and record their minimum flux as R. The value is 42.94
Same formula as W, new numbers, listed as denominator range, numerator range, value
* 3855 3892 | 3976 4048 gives 1.18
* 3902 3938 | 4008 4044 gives 1.13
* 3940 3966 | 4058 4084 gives 1.09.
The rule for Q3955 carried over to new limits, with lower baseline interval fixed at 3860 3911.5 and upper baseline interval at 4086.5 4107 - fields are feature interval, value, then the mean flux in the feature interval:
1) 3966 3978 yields 2.73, 29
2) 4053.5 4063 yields -2.01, 43.3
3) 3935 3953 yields -1.91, 42.2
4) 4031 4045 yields -2.90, 43.7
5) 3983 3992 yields -1.36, 42.9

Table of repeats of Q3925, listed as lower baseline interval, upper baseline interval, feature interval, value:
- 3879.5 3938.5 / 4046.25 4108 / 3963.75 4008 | 0.73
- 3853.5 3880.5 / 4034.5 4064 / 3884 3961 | 5.50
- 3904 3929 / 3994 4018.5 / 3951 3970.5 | 3.30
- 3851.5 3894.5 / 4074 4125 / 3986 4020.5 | -3.79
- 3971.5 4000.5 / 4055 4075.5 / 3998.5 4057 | -2.26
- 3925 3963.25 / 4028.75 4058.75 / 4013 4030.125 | -0.32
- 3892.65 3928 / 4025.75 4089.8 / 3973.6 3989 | 0.63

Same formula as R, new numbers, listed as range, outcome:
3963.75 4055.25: 16.49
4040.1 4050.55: 42.85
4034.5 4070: 41.94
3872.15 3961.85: 22.2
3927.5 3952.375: 22.24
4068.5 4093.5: 39.84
